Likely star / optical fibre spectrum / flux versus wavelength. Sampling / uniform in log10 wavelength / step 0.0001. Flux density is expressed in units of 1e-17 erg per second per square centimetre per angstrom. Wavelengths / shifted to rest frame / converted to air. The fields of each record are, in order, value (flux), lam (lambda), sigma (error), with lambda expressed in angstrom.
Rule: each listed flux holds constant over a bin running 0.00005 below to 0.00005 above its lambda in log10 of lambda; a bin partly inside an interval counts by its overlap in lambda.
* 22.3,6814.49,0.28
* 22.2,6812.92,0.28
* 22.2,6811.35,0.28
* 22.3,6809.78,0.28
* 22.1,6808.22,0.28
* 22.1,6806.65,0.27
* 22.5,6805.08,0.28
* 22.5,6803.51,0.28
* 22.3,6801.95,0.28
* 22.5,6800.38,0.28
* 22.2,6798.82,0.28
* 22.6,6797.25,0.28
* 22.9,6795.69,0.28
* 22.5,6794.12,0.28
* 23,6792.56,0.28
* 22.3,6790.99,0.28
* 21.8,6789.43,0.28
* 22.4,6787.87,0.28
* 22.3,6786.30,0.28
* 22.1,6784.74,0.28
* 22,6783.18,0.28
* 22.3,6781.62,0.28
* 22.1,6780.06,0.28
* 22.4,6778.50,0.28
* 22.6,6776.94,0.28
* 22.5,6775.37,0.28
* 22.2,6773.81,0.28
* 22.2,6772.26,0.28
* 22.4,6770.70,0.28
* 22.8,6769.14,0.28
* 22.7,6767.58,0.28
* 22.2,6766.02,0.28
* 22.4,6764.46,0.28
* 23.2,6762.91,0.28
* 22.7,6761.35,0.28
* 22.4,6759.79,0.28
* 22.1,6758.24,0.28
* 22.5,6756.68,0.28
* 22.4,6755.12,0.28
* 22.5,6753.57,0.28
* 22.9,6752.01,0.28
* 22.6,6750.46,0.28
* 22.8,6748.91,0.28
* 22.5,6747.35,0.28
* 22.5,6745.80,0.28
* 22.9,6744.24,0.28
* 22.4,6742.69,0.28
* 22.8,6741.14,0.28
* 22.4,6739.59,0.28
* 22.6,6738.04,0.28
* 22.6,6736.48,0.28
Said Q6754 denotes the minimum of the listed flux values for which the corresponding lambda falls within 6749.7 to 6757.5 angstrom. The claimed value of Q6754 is 22.4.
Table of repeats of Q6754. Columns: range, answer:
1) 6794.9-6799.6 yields 22.2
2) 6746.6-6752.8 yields 22.5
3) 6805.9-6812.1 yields 22.1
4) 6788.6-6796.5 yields 21.8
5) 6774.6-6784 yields 22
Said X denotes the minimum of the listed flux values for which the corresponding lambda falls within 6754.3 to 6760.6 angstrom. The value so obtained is 22.1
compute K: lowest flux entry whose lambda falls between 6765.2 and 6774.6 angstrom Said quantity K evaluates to 22.2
